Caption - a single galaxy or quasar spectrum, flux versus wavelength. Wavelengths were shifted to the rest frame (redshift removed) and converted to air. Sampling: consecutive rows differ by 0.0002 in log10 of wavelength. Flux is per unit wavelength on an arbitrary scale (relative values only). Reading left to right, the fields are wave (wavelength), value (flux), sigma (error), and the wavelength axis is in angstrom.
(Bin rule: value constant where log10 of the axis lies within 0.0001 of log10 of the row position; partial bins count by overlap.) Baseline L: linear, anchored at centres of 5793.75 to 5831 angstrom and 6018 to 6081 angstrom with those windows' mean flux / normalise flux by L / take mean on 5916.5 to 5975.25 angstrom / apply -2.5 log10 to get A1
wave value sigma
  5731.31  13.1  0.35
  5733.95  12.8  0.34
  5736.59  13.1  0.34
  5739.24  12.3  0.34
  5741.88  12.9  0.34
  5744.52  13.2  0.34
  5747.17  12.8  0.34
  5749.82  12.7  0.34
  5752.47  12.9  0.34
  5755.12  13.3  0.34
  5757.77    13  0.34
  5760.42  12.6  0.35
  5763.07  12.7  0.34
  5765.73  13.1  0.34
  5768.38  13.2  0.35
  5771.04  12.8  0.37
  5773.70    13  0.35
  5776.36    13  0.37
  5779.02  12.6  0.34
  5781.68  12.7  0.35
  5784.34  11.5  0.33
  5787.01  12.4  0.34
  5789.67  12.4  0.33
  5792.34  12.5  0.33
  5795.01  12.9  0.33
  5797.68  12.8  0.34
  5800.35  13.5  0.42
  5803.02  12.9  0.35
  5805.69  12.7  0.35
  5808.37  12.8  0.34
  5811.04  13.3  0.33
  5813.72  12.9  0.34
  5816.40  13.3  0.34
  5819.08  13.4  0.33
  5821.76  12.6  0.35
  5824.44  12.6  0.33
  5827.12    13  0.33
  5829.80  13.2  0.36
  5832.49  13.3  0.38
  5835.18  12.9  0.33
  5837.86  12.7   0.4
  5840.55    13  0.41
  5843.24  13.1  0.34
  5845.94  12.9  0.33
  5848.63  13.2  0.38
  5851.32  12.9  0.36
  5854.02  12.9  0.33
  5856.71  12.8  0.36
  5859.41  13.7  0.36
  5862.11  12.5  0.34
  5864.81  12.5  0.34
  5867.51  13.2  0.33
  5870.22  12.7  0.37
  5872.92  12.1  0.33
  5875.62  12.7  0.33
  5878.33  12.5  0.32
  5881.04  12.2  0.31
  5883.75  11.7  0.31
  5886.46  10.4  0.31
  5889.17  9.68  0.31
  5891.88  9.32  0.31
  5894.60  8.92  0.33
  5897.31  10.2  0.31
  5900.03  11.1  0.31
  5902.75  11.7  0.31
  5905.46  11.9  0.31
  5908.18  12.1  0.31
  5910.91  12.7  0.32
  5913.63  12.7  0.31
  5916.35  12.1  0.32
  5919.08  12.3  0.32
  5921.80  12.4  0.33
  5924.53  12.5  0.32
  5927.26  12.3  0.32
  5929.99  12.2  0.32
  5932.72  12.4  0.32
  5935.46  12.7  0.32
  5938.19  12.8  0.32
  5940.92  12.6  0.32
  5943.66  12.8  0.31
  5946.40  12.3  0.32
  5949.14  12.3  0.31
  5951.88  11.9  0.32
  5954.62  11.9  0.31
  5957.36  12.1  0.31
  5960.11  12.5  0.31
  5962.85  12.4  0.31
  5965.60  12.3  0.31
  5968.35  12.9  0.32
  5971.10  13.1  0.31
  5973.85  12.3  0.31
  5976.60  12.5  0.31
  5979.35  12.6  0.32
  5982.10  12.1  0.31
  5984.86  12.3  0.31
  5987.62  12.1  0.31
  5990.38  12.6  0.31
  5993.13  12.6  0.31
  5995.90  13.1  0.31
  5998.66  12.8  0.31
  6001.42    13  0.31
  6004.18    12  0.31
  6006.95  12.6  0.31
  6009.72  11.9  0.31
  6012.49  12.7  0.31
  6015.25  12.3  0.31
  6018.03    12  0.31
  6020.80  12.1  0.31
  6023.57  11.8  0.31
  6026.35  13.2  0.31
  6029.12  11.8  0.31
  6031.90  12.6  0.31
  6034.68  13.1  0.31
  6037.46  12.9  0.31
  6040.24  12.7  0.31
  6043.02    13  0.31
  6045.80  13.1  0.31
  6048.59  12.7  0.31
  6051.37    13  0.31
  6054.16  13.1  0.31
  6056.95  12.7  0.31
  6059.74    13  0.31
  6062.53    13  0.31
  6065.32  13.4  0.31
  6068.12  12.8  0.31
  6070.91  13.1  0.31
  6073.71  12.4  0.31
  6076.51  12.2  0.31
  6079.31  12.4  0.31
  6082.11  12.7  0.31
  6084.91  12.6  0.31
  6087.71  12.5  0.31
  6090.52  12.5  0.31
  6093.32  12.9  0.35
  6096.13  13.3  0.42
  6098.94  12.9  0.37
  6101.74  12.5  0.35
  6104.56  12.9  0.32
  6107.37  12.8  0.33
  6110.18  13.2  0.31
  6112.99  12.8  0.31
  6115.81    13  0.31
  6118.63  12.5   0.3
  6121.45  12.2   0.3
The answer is 0.04 mag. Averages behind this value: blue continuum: 13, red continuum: 12.7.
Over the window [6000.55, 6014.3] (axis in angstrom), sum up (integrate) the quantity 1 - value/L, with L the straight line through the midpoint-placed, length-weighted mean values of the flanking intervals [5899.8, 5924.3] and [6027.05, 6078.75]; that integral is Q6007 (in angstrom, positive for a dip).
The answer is 0.2 angstrom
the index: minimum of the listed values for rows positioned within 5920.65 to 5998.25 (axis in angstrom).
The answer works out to 11.9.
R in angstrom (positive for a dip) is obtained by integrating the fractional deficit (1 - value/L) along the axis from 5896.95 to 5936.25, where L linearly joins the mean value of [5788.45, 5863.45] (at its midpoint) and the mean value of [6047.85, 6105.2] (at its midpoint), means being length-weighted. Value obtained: 2.3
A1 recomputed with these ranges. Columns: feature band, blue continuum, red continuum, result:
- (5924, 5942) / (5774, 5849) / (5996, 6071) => 0.023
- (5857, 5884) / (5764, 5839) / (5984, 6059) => 0.013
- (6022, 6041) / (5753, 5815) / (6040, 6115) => 0.021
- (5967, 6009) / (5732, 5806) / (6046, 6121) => 0.020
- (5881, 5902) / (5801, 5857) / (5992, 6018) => 0.231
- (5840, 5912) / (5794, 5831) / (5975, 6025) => 0.069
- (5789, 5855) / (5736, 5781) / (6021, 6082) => -0.008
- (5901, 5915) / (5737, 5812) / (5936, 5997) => 0.033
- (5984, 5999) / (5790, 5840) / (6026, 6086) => 0.022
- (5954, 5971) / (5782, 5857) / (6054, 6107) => 0.034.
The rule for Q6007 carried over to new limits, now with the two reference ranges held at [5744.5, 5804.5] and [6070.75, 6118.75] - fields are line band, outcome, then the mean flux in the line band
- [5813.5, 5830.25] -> -0.3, 13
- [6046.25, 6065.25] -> -0.3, 13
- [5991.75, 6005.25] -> 0.0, 12.7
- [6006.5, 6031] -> 0.9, 12.3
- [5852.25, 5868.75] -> -0.2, 12.9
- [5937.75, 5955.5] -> 0.6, 12.4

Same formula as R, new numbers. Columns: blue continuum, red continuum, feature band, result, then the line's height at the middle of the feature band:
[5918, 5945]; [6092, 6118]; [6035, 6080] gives -0.2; 12.8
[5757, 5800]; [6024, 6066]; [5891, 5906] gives 2.7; 12.8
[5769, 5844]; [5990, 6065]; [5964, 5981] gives 0.1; 12.7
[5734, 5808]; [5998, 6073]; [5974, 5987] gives 0.4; 12.7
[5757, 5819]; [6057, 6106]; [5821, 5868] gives -0.5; 12.8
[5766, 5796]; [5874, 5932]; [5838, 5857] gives -1.4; 12.1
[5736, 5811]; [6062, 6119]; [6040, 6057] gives -0.2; 12.8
